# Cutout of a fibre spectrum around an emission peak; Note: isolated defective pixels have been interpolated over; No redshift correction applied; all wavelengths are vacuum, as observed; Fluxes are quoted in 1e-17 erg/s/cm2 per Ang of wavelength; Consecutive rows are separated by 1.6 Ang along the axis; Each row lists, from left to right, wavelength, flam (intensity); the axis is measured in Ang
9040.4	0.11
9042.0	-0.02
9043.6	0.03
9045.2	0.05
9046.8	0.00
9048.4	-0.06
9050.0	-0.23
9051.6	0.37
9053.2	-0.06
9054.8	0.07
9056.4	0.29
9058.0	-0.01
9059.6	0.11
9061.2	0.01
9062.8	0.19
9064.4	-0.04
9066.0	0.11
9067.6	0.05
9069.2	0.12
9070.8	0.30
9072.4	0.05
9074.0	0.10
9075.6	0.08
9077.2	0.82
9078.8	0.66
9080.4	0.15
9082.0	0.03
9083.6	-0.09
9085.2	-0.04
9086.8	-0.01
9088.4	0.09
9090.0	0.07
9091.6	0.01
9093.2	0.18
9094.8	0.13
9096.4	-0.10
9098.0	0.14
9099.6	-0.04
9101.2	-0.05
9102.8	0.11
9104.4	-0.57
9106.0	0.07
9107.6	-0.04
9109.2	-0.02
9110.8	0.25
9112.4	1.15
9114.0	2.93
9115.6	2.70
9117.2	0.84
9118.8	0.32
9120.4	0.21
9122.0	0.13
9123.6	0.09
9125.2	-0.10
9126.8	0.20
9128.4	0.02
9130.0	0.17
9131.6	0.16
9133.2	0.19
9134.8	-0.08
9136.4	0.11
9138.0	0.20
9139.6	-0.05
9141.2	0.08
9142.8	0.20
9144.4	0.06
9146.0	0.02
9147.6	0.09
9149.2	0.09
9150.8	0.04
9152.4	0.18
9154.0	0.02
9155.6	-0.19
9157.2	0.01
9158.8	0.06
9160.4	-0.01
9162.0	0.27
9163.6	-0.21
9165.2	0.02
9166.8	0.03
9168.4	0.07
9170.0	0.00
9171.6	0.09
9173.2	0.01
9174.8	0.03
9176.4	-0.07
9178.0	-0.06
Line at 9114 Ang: [O III] 5007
